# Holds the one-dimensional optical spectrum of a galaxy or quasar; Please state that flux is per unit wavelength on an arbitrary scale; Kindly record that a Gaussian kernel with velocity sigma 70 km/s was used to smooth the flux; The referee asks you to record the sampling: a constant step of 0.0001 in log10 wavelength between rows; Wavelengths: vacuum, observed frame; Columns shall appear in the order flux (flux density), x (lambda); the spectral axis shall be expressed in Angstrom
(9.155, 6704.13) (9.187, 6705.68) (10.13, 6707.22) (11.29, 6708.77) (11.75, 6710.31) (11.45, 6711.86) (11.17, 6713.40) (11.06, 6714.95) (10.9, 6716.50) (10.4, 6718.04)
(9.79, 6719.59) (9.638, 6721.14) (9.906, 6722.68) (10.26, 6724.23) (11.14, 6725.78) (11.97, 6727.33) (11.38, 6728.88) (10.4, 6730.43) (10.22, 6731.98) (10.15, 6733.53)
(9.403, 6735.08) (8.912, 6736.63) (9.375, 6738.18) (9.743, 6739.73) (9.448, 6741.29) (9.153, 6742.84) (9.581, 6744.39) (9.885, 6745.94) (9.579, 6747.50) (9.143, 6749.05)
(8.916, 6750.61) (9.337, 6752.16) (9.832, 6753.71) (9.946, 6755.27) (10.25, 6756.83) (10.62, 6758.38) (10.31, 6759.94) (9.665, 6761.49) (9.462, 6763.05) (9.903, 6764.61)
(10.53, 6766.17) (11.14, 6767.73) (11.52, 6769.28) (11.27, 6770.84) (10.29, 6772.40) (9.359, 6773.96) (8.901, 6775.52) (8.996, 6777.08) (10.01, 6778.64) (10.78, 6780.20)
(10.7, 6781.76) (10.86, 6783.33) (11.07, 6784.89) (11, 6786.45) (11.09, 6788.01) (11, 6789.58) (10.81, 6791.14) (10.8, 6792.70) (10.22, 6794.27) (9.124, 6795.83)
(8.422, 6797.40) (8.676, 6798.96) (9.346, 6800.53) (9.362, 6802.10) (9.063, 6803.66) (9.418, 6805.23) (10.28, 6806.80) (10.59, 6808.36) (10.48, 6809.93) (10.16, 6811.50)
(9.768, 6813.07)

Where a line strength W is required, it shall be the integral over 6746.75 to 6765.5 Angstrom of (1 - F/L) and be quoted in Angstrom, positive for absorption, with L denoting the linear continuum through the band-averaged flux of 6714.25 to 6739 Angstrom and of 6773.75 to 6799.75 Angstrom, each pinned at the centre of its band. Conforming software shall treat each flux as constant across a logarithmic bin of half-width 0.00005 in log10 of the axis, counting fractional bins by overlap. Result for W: 0.8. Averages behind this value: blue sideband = 10.3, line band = 9.75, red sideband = 10.1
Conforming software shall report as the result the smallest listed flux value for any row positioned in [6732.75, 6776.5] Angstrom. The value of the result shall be 8.901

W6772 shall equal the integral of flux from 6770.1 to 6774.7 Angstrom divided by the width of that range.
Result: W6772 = 10.3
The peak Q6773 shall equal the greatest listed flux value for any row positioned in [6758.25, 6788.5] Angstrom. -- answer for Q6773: 11.52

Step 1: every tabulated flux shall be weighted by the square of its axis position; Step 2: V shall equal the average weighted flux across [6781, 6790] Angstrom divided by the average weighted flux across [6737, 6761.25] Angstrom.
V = 1.14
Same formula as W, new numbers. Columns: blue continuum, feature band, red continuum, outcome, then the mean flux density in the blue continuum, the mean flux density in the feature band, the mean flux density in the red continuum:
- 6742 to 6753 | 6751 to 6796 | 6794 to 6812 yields -4.0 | 9.38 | 10.3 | 9.57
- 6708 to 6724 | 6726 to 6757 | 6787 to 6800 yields 1.9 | 10.7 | 9.84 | 10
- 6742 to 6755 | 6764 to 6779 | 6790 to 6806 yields -1.1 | 9.45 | 10.2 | 9.56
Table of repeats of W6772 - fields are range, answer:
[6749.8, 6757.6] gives 9.65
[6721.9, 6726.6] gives 10.5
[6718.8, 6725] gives 9.9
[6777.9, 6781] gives 10.4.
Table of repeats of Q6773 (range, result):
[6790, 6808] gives 10.81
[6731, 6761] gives 10.62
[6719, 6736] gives 11.97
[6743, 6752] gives 9.885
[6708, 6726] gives 11.75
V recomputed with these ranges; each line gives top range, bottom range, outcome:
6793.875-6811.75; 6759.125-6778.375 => 0.96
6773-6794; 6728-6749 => 1.08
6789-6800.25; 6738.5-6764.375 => 1.03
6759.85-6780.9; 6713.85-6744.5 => 1.01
